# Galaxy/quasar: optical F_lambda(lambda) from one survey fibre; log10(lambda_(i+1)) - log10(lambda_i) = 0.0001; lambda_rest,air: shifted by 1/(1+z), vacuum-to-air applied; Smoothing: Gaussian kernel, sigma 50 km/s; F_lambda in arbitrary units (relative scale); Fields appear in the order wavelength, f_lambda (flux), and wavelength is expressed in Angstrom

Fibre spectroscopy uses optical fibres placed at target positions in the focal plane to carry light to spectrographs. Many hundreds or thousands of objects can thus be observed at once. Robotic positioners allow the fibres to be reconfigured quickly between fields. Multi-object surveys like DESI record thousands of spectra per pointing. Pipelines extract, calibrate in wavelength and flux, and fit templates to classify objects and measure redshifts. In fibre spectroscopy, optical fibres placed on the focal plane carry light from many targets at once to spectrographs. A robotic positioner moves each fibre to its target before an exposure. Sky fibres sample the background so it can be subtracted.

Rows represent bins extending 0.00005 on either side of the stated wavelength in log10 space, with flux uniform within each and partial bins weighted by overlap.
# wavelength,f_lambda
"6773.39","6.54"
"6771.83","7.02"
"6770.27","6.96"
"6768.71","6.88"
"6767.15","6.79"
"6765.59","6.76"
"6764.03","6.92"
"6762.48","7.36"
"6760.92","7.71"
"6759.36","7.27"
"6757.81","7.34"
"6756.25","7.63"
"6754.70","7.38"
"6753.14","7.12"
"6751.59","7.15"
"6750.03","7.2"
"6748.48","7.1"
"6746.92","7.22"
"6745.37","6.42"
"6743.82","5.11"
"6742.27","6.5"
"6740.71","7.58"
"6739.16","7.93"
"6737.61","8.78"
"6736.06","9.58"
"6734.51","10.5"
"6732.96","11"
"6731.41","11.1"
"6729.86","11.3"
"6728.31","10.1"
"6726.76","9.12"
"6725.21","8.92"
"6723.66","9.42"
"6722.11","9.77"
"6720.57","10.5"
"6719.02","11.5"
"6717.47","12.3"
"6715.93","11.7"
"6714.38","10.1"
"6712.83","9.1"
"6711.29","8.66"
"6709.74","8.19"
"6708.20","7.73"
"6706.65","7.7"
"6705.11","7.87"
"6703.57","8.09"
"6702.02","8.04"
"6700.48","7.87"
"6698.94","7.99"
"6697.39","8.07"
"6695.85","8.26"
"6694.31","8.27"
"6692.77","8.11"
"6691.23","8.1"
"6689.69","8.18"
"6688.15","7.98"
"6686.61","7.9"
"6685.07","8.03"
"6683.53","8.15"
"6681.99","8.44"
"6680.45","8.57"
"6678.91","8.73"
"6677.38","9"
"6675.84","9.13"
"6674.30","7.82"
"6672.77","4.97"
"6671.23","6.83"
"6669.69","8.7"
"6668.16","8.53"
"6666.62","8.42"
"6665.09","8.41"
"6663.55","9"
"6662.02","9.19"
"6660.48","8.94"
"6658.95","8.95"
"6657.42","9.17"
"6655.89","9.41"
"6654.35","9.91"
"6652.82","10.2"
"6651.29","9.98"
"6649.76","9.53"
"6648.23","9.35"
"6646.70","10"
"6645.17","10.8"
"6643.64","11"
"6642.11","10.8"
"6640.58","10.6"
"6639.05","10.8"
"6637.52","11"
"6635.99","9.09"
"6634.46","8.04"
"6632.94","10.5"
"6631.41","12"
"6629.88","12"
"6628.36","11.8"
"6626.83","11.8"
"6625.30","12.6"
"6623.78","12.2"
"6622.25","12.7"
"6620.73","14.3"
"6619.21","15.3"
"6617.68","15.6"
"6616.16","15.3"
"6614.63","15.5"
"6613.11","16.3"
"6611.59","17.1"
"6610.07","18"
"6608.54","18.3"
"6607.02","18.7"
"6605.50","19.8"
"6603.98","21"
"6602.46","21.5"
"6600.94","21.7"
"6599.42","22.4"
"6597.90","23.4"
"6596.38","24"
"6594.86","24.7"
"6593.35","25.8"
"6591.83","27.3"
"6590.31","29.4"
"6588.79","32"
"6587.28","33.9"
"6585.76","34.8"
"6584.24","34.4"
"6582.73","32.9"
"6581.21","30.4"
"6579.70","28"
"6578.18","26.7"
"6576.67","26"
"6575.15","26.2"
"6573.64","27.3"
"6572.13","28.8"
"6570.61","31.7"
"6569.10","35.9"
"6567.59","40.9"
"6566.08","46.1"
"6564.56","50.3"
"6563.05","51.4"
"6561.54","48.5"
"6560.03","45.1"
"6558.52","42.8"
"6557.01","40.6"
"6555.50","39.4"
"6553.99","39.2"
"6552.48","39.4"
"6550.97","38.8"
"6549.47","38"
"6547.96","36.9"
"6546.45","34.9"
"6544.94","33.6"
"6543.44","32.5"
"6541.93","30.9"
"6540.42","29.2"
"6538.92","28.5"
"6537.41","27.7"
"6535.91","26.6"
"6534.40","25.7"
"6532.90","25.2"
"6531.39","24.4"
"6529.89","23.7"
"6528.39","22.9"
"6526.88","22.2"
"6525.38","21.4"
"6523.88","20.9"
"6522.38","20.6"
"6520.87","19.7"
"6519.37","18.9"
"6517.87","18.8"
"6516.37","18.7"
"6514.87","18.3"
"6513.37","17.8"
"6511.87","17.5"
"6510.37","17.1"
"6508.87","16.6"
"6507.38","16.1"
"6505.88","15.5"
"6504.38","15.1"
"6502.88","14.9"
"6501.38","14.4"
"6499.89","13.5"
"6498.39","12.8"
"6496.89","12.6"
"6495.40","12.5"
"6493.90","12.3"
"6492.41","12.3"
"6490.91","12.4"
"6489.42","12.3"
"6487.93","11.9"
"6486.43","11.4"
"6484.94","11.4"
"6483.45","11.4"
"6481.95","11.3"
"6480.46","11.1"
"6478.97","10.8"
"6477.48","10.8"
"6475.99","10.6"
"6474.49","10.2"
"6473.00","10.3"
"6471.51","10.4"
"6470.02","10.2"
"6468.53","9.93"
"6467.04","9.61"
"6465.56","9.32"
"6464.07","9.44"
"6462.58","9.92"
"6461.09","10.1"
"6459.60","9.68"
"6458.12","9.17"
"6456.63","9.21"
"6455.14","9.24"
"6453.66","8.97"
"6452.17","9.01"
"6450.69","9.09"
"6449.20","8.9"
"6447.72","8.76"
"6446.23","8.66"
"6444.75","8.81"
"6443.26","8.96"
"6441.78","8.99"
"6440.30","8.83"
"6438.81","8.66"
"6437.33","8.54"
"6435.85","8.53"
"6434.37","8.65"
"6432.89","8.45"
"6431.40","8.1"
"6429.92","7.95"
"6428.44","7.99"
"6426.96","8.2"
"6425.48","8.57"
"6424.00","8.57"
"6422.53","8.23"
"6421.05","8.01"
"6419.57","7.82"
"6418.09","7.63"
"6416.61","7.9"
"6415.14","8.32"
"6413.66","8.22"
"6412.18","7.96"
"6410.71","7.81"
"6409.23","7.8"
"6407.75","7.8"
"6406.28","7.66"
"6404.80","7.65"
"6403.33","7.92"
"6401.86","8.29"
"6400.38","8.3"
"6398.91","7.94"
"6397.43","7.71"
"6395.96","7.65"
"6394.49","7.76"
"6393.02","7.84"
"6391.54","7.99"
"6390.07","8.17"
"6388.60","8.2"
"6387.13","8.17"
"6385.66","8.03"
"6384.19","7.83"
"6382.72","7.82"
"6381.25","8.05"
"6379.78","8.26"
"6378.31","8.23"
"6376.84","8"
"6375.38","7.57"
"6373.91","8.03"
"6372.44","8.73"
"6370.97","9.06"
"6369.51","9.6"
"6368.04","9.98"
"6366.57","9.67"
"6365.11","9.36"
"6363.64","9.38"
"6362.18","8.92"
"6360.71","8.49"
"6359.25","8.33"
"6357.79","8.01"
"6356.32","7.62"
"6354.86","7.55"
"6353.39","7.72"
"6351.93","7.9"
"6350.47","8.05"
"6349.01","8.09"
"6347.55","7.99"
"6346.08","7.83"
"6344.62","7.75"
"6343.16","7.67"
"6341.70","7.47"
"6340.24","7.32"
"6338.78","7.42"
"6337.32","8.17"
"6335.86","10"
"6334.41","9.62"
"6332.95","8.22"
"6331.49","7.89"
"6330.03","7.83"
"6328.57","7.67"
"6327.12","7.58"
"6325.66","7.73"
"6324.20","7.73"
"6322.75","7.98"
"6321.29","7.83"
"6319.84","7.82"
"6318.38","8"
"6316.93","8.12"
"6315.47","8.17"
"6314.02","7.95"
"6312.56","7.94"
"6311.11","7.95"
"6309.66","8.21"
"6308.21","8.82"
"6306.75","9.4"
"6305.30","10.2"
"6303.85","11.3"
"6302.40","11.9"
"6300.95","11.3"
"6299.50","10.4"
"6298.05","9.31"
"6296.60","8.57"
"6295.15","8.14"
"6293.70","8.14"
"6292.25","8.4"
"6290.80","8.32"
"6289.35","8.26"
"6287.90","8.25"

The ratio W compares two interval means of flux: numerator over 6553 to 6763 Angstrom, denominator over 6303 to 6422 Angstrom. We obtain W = 1.89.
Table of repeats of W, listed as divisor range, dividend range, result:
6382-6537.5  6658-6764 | 0.72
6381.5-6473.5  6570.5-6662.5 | 2.10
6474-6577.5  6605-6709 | 0.43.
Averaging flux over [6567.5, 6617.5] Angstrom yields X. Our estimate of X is 25.4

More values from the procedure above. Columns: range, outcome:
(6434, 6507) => 10.7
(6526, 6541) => 25.5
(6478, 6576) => 24.9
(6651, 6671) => 9.06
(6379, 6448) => 8.17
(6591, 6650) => 15.5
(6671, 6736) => 8.91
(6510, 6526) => 19.1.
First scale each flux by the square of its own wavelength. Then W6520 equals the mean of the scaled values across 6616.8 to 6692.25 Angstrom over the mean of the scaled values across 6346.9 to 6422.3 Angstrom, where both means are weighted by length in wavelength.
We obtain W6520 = 1.31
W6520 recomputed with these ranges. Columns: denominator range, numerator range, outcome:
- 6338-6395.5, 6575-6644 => 2.55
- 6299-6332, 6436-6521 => 1.45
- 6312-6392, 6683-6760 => 1.17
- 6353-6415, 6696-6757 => 1.17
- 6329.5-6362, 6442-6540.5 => 1.90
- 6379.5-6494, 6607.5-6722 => 1.20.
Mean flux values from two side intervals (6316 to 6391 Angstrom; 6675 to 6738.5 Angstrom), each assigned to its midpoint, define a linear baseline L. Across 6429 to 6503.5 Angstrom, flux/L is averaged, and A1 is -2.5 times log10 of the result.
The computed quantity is -0.21 mag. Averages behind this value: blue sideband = 8.21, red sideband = 9.07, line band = 10.3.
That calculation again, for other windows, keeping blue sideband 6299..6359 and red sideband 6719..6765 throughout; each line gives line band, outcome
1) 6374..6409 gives 0.06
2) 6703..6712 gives 0.04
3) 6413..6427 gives 0.03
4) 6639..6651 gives -0.23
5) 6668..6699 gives 0.04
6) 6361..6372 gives -0.12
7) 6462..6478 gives -0.20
